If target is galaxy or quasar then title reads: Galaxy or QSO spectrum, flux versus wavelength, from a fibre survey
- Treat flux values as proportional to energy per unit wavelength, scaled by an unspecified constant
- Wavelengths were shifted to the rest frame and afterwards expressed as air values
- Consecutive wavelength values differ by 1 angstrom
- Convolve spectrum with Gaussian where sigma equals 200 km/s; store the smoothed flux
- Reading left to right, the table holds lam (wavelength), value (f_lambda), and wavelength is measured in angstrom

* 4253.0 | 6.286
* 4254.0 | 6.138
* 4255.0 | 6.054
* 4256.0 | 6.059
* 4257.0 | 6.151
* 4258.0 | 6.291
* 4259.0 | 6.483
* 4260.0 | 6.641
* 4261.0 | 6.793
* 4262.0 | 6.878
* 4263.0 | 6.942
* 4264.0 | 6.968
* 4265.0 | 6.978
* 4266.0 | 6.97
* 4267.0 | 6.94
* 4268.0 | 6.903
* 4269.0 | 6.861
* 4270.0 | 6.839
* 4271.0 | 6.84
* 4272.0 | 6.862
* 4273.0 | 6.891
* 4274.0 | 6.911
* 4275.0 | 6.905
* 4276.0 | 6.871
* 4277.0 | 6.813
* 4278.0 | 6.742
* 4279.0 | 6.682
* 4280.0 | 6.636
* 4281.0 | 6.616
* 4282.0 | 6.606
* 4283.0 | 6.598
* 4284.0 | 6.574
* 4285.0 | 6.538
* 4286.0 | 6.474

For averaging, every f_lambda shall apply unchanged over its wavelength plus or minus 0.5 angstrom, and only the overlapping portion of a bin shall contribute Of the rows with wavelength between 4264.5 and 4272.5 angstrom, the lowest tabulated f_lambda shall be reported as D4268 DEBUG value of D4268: 6.839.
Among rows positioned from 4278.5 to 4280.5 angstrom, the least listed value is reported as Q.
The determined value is 6.636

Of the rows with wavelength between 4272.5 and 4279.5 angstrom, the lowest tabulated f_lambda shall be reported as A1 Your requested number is 6.682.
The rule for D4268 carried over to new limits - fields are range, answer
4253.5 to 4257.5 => 6.054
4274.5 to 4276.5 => 6.871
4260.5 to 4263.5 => 6.793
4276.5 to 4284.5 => 6.574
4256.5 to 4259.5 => 6.151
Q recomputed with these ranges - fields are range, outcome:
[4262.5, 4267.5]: 6.94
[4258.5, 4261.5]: 6.483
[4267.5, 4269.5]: 6.861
